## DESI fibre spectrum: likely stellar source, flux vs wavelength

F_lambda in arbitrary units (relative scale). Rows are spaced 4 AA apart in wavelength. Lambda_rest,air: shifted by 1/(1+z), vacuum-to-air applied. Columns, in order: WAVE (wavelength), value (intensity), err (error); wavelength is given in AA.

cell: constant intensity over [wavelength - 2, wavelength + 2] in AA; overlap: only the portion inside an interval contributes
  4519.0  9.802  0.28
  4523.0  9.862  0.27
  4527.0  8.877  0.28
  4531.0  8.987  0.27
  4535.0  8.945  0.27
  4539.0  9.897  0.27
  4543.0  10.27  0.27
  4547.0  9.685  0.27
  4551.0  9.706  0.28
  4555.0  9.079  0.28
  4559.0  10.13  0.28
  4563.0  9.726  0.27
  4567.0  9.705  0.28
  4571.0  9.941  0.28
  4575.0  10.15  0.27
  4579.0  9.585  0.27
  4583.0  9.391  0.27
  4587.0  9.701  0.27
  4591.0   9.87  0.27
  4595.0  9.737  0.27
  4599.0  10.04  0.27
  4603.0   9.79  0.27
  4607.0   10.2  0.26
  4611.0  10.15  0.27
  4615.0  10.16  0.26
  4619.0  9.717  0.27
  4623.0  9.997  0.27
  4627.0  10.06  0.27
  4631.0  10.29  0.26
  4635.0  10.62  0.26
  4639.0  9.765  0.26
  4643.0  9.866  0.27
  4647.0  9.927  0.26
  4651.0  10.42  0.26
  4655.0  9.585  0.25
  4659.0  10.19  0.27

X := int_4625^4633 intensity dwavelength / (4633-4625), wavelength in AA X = 10.2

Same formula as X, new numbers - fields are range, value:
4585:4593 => 9.79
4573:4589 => 9.71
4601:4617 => 10.1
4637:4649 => 9.85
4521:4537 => 9.17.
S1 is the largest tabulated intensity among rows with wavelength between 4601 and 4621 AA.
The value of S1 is 10.2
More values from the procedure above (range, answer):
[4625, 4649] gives 10.62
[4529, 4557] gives 10.27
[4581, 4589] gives 9.701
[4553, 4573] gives 10.13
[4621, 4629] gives 10.06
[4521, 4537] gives 9.862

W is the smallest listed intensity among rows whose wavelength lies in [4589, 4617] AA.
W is 9.737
